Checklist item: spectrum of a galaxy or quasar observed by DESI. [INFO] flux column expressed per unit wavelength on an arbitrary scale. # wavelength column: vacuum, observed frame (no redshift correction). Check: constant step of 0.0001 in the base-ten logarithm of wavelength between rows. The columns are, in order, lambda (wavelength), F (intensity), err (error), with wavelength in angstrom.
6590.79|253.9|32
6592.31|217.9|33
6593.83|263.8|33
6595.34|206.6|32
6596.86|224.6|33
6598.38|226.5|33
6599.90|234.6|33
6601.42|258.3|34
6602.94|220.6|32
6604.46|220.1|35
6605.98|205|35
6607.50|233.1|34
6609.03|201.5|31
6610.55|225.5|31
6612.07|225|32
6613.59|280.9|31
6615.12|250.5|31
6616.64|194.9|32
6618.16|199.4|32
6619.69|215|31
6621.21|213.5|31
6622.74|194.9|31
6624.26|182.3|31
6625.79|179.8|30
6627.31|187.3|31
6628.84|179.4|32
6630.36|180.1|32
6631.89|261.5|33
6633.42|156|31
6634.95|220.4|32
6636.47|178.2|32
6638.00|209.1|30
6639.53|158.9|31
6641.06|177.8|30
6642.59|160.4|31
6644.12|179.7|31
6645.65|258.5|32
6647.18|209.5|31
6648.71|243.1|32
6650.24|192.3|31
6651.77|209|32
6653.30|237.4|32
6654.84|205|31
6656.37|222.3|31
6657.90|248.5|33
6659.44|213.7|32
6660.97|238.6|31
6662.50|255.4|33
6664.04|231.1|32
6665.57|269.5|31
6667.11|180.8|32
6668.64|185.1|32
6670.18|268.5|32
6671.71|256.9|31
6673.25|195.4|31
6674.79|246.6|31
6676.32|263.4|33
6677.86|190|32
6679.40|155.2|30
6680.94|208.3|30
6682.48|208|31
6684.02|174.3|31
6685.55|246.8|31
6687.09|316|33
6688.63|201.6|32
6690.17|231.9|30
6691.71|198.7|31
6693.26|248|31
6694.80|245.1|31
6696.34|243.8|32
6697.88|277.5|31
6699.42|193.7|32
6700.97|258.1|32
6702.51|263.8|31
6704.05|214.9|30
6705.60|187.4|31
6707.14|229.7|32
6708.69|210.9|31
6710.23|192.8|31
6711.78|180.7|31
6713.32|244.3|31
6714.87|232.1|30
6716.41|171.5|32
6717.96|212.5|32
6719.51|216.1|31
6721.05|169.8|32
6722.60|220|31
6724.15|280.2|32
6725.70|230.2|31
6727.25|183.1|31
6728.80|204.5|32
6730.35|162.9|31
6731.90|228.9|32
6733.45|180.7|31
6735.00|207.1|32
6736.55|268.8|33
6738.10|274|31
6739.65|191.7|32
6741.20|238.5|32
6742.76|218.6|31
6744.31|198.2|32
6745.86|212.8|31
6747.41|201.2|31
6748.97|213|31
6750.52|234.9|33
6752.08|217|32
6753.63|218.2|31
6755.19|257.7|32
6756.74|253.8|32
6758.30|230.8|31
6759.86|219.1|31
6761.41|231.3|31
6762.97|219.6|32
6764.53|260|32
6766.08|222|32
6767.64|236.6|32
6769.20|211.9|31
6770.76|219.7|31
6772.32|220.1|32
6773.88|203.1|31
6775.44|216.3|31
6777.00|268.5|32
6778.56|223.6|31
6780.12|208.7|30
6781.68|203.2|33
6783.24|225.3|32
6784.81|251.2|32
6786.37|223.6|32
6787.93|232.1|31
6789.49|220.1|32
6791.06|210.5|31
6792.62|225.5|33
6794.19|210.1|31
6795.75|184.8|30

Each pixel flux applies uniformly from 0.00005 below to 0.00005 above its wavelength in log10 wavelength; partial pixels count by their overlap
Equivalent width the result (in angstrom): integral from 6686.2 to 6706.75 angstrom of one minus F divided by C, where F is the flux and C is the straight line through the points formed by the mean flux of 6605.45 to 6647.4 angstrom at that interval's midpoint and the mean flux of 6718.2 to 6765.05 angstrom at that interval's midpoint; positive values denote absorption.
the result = -2.15 angstrom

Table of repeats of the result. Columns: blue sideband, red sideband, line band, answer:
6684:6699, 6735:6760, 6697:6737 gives 3.22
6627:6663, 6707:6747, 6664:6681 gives -0.93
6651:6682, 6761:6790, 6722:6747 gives 0.75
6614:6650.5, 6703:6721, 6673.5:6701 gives -2.85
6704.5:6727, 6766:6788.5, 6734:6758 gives -0.94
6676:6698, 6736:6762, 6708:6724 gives 1.30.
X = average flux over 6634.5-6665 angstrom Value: 213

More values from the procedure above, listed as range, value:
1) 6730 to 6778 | 224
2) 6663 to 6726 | 223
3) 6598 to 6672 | 215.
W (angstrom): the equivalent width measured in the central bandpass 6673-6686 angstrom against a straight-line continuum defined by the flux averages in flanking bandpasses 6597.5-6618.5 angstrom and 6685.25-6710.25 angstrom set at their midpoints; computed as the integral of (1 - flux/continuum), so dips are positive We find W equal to 1.3 angstrom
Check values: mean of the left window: 227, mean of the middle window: 210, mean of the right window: 234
